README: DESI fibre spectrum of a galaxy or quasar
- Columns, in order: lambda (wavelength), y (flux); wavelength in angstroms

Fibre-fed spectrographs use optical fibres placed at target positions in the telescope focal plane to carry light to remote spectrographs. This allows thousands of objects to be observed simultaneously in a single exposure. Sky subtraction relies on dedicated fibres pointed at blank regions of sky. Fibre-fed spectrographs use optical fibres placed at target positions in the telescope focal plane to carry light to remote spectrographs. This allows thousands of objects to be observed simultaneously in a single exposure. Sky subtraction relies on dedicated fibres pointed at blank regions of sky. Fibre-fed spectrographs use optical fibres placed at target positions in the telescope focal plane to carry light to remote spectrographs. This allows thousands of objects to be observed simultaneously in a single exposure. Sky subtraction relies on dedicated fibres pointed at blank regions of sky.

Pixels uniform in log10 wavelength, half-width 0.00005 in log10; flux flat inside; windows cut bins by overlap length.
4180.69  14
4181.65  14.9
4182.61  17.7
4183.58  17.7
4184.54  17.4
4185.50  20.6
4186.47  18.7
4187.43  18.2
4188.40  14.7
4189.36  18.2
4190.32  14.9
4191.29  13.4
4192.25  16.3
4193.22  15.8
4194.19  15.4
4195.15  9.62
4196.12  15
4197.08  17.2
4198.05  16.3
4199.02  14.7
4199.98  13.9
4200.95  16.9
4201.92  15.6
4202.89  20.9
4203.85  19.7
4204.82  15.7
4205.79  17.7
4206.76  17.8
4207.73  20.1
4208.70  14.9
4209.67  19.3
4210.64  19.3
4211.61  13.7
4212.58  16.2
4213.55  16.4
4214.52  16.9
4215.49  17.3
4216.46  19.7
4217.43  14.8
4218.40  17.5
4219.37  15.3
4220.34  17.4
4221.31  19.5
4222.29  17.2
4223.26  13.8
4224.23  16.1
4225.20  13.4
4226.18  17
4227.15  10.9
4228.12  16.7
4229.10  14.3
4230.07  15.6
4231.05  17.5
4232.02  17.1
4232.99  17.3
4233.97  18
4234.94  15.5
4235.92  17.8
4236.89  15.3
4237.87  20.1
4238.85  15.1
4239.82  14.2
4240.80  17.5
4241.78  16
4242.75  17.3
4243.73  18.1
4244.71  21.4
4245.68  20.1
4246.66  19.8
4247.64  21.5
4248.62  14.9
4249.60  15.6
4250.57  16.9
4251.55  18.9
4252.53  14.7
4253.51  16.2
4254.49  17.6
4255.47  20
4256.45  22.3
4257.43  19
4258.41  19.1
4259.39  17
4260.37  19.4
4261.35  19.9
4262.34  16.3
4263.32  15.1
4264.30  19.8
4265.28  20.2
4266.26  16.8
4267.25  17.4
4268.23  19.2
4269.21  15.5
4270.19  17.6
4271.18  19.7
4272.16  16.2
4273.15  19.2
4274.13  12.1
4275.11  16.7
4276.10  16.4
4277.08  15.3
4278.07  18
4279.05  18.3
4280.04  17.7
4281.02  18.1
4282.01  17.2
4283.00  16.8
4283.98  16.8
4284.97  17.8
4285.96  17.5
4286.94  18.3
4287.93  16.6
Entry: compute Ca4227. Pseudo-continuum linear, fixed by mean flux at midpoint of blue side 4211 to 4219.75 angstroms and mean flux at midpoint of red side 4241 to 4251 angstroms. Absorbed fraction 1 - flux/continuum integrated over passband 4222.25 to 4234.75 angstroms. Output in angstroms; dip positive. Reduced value 1.1 angstroms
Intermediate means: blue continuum 16.5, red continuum 18.2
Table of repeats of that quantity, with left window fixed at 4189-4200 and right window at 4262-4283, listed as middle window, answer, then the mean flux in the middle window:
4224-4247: -0.7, 16.7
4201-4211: -1.7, 18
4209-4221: -1.0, 17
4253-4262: -1.1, 18.9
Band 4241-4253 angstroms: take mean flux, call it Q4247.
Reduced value 17.9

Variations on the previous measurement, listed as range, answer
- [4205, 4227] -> 16.8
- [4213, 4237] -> 16.4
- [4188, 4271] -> 17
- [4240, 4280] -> 17.8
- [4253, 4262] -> 18.9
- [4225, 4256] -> 17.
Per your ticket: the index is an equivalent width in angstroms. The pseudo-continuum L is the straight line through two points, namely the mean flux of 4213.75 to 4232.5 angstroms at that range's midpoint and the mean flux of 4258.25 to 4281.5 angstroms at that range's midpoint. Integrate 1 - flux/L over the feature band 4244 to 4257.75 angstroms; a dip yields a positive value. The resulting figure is -1.2 angstroms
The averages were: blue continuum 16.2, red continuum 17.5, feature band 18.5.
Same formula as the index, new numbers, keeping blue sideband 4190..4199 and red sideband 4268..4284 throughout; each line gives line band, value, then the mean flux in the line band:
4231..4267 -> -3.2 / 17.8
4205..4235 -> -2.0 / 16.6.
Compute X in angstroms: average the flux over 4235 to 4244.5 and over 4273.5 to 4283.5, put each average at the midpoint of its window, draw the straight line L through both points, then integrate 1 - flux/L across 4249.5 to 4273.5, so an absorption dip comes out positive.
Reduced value -1.8 angstroms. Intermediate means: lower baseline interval 16.9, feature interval 18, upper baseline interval 16.7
